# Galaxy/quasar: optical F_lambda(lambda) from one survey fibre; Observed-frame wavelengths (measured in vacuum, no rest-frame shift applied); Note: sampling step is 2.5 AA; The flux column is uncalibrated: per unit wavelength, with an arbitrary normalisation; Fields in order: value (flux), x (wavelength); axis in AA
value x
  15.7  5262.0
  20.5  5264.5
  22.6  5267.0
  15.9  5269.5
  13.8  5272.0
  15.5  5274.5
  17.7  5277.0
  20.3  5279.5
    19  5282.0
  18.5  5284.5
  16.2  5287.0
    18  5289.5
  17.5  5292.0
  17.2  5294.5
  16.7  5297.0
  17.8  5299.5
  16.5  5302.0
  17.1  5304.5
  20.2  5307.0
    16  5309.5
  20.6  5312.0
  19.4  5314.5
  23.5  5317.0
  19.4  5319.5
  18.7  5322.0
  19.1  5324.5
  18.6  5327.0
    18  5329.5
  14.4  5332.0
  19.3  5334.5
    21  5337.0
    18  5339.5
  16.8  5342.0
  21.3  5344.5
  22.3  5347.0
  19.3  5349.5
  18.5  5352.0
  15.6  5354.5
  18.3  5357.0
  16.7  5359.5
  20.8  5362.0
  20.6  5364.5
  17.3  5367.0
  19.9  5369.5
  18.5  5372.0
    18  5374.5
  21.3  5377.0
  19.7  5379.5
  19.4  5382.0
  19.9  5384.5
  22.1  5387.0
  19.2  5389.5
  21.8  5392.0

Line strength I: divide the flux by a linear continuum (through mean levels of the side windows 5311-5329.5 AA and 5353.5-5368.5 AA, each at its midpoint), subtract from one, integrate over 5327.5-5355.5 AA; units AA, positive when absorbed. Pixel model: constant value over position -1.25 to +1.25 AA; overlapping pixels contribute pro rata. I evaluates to 0.54 AA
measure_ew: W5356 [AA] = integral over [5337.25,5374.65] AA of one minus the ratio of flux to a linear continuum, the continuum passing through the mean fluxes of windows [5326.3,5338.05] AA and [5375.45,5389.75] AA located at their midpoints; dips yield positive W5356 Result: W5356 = 0.58 AA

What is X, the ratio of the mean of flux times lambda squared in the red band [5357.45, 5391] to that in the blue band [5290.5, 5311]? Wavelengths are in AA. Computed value 1.1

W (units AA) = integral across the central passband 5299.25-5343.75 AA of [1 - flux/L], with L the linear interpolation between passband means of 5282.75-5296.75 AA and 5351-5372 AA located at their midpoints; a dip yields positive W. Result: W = -1.77 AA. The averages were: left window 17.5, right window 18.5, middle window 18.6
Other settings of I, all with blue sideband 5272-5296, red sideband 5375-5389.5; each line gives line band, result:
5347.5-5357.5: 0.6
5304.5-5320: -1.1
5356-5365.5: 0.3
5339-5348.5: -0.3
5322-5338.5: 0.4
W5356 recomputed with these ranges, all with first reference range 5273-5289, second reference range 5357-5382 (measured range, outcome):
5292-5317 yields 0.0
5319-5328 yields -0.2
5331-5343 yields 0.4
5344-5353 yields -0.7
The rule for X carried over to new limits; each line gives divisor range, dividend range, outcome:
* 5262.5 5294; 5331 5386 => 1.09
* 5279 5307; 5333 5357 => 1.09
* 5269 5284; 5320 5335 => 1.07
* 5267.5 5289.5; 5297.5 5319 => 1.10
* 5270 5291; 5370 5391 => 1.19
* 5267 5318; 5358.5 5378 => 1.10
